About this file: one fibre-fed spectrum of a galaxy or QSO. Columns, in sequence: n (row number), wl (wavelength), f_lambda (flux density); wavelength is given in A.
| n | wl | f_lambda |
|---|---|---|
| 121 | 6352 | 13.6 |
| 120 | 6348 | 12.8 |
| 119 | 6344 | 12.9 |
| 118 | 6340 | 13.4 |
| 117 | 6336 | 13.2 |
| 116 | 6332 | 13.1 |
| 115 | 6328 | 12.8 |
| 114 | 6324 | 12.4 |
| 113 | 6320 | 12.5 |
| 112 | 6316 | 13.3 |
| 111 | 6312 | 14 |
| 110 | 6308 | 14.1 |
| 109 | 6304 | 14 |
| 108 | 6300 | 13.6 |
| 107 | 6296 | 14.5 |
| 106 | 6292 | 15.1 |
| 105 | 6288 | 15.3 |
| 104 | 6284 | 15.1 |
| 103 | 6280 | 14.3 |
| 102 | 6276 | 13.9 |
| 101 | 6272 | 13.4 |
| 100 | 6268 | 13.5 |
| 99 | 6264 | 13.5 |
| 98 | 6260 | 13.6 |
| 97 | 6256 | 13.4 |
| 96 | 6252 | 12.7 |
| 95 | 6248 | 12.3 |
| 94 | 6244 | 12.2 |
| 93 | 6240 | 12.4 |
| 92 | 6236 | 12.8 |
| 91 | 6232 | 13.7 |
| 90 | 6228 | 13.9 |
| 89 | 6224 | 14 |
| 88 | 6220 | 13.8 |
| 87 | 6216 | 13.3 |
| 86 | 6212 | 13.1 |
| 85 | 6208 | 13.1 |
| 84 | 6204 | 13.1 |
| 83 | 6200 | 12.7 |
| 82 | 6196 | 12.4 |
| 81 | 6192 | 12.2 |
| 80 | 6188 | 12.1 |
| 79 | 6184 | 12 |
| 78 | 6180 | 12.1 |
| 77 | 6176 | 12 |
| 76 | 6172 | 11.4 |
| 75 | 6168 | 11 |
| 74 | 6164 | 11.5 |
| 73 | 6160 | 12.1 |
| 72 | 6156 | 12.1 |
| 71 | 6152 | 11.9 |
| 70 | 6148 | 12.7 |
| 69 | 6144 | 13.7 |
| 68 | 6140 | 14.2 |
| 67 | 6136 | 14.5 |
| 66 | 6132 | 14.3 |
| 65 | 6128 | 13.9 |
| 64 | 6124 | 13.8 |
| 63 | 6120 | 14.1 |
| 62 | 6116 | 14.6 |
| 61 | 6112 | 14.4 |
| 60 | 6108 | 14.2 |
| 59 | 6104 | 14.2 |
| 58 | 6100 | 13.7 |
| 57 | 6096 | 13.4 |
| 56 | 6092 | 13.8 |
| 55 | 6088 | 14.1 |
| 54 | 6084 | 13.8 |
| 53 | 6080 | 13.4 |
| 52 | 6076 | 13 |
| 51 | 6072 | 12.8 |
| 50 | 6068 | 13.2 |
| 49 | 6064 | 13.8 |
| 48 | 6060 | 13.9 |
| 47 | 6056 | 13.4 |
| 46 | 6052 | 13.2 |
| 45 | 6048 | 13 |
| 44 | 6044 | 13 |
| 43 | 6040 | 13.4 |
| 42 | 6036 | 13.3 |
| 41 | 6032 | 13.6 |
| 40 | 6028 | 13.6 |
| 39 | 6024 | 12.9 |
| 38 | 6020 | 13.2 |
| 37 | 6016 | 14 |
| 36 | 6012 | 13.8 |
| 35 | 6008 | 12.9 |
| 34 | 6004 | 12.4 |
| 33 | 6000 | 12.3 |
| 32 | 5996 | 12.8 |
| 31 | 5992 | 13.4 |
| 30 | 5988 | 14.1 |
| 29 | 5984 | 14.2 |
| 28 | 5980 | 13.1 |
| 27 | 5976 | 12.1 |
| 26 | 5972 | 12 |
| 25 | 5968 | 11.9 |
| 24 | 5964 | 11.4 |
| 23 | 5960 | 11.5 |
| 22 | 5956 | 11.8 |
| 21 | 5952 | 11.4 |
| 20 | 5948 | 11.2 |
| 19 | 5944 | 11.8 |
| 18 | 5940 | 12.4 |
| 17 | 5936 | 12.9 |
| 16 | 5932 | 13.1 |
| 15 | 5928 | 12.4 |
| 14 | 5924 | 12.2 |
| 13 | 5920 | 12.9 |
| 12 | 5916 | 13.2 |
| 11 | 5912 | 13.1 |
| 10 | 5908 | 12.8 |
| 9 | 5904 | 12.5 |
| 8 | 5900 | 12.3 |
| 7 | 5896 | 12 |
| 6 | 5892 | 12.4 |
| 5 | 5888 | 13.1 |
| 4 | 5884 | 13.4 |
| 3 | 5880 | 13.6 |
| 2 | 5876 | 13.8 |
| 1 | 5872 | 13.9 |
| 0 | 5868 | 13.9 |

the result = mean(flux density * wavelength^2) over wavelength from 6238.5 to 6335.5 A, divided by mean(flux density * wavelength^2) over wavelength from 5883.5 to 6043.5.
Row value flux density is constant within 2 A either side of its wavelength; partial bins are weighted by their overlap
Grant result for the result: 1.18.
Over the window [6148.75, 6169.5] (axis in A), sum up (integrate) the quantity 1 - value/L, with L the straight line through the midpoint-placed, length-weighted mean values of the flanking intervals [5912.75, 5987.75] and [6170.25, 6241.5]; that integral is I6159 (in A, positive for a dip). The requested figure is 1.5 A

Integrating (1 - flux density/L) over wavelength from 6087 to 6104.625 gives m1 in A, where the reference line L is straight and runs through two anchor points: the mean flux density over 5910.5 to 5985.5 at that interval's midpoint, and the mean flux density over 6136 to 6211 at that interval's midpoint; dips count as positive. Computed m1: -2.0 A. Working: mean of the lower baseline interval 12.3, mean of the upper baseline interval 12.4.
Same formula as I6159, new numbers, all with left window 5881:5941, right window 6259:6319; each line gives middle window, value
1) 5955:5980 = 2.02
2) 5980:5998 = -0.78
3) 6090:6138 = -2.24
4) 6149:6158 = 1.00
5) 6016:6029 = -0.20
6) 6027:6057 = -0.24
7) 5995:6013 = 0.37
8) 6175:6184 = 1.07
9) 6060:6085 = -0.11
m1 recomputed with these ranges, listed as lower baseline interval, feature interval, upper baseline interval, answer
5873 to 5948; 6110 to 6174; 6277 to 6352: 0.7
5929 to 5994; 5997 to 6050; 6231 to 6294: -2.3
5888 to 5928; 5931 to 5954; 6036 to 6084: 1.2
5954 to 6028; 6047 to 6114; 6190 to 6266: -3.8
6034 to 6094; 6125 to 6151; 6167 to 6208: -2.3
